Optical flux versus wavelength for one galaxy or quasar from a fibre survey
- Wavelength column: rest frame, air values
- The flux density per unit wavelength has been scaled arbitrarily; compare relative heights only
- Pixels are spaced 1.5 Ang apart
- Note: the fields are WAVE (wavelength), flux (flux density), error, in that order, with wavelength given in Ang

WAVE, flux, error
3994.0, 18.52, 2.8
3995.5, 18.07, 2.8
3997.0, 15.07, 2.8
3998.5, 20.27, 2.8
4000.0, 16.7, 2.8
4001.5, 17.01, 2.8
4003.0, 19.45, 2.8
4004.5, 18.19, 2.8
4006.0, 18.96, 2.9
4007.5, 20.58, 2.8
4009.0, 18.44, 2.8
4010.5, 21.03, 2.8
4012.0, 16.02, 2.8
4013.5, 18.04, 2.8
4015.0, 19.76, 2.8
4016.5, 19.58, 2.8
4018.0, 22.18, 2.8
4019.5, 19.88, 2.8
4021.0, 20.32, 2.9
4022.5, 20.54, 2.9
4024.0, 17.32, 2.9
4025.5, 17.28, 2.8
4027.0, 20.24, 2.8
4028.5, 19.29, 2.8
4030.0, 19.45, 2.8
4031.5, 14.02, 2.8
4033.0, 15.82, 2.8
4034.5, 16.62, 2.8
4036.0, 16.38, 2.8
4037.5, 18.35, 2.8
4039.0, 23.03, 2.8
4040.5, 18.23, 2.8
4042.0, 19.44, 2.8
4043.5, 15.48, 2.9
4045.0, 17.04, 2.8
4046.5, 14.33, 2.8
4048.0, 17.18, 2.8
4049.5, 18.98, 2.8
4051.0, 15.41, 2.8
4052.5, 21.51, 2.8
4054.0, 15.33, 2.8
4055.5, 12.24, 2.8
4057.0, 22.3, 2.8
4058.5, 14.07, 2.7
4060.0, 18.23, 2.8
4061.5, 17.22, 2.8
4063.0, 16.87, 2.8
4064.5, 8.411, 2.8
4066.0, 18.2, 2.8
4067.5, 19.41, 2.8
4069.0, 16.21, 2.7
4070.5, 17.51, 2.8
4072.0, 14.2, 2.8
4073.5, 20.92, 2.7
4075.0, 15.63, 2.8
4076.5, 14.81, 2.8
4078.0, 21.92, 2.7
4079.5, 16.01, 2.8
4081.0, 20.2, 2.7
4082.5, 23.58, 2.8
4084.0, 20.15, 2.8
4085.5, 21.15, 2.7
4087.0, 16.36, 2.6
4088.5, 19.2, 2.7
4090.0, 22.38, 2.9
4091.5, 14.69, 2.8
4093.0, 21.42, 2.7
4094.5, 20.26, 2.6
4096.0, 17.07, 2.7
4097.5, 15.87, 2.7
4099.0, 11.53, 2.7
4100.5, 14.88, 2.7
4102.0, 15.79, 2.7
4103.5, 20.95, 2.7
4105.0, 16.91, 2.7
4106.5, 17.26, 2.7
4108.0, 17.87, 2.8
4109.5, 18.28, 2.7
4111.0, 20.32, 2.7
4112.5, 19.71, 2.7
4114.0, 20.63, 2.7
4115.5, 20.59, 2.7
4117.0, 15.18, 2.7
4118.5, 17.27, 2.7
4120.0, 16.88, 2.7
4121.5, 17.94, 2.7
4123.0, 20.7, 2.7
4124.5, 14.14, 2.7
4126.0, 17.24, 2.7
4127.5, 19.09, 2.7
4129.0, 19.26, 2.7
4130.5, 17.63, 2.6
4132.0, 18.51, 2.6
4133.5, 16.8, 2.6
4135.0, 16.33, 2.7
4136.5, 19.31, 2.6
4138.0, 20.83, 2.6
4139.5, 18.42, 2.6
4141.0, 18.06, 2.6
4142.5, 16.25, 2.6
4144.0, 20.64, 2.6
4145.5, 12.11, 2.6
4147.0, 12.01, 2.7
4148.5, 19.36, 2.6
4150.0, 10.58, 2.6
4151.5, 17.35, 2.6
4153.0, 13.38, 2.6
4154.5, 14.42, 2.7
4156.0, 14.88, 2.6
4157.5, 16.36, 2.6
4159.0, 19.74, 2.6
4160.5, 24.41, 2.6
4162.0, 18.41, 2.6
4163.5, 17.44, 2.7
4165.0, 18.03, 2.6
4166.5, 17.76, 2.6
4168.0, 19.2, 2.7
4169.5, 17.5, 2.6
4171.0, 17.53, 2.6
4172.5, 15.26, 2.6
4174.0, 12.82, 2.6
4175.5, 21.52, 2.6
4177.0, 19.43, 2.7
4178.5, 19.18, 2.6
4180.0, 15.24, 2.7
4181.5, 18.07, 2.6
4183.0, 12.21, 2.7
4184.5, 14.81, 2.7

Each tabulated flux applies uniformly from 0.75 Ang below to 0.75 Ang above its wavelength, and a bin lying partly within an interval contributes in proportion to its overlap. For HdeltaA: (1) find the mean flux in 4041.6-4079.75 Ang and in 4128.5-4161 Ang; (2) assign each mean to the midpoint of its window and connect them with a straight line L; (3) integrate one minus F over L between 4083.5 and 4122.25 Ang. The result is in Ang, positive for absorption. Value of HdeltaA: -2.6 Ang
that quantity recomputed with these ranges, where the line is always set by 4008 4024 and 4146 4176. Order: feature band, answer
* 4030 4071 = 4.0 Ang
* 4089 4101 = 0.5 Ang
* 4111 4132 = -0.9 Ang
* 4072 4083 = -0.1 Ang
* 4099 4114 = 0.0 Ang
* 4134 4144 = -0.7 Ang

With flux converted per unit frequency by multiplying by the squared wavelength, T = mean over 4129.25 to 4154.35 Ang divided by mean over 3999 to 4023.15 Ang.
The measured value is 0.93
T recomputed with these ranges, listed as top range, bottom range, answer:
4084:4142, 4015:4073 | 1.06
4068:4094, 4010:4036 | 1.03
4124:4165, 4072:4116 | 0.96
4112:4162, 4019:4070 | 1.05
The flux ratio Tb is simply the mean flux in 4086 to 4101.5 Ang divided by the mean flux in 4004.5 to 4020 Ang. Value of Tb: 0.90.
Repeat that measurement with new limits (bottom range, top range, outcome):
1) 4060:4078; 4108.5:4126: 1.10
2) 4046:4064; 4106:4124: 1.10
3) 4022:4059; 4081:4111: 1.04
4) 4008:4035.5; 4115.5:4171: 0.93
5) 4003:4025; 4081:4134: 0.94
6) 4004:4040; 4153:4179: 0.94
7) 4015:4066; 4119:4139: 1.02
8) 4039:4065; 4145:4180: 1.00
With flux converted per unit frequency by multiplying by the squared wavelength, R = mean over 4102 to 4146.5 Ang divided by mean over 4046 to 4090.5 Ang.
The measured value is 1.05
